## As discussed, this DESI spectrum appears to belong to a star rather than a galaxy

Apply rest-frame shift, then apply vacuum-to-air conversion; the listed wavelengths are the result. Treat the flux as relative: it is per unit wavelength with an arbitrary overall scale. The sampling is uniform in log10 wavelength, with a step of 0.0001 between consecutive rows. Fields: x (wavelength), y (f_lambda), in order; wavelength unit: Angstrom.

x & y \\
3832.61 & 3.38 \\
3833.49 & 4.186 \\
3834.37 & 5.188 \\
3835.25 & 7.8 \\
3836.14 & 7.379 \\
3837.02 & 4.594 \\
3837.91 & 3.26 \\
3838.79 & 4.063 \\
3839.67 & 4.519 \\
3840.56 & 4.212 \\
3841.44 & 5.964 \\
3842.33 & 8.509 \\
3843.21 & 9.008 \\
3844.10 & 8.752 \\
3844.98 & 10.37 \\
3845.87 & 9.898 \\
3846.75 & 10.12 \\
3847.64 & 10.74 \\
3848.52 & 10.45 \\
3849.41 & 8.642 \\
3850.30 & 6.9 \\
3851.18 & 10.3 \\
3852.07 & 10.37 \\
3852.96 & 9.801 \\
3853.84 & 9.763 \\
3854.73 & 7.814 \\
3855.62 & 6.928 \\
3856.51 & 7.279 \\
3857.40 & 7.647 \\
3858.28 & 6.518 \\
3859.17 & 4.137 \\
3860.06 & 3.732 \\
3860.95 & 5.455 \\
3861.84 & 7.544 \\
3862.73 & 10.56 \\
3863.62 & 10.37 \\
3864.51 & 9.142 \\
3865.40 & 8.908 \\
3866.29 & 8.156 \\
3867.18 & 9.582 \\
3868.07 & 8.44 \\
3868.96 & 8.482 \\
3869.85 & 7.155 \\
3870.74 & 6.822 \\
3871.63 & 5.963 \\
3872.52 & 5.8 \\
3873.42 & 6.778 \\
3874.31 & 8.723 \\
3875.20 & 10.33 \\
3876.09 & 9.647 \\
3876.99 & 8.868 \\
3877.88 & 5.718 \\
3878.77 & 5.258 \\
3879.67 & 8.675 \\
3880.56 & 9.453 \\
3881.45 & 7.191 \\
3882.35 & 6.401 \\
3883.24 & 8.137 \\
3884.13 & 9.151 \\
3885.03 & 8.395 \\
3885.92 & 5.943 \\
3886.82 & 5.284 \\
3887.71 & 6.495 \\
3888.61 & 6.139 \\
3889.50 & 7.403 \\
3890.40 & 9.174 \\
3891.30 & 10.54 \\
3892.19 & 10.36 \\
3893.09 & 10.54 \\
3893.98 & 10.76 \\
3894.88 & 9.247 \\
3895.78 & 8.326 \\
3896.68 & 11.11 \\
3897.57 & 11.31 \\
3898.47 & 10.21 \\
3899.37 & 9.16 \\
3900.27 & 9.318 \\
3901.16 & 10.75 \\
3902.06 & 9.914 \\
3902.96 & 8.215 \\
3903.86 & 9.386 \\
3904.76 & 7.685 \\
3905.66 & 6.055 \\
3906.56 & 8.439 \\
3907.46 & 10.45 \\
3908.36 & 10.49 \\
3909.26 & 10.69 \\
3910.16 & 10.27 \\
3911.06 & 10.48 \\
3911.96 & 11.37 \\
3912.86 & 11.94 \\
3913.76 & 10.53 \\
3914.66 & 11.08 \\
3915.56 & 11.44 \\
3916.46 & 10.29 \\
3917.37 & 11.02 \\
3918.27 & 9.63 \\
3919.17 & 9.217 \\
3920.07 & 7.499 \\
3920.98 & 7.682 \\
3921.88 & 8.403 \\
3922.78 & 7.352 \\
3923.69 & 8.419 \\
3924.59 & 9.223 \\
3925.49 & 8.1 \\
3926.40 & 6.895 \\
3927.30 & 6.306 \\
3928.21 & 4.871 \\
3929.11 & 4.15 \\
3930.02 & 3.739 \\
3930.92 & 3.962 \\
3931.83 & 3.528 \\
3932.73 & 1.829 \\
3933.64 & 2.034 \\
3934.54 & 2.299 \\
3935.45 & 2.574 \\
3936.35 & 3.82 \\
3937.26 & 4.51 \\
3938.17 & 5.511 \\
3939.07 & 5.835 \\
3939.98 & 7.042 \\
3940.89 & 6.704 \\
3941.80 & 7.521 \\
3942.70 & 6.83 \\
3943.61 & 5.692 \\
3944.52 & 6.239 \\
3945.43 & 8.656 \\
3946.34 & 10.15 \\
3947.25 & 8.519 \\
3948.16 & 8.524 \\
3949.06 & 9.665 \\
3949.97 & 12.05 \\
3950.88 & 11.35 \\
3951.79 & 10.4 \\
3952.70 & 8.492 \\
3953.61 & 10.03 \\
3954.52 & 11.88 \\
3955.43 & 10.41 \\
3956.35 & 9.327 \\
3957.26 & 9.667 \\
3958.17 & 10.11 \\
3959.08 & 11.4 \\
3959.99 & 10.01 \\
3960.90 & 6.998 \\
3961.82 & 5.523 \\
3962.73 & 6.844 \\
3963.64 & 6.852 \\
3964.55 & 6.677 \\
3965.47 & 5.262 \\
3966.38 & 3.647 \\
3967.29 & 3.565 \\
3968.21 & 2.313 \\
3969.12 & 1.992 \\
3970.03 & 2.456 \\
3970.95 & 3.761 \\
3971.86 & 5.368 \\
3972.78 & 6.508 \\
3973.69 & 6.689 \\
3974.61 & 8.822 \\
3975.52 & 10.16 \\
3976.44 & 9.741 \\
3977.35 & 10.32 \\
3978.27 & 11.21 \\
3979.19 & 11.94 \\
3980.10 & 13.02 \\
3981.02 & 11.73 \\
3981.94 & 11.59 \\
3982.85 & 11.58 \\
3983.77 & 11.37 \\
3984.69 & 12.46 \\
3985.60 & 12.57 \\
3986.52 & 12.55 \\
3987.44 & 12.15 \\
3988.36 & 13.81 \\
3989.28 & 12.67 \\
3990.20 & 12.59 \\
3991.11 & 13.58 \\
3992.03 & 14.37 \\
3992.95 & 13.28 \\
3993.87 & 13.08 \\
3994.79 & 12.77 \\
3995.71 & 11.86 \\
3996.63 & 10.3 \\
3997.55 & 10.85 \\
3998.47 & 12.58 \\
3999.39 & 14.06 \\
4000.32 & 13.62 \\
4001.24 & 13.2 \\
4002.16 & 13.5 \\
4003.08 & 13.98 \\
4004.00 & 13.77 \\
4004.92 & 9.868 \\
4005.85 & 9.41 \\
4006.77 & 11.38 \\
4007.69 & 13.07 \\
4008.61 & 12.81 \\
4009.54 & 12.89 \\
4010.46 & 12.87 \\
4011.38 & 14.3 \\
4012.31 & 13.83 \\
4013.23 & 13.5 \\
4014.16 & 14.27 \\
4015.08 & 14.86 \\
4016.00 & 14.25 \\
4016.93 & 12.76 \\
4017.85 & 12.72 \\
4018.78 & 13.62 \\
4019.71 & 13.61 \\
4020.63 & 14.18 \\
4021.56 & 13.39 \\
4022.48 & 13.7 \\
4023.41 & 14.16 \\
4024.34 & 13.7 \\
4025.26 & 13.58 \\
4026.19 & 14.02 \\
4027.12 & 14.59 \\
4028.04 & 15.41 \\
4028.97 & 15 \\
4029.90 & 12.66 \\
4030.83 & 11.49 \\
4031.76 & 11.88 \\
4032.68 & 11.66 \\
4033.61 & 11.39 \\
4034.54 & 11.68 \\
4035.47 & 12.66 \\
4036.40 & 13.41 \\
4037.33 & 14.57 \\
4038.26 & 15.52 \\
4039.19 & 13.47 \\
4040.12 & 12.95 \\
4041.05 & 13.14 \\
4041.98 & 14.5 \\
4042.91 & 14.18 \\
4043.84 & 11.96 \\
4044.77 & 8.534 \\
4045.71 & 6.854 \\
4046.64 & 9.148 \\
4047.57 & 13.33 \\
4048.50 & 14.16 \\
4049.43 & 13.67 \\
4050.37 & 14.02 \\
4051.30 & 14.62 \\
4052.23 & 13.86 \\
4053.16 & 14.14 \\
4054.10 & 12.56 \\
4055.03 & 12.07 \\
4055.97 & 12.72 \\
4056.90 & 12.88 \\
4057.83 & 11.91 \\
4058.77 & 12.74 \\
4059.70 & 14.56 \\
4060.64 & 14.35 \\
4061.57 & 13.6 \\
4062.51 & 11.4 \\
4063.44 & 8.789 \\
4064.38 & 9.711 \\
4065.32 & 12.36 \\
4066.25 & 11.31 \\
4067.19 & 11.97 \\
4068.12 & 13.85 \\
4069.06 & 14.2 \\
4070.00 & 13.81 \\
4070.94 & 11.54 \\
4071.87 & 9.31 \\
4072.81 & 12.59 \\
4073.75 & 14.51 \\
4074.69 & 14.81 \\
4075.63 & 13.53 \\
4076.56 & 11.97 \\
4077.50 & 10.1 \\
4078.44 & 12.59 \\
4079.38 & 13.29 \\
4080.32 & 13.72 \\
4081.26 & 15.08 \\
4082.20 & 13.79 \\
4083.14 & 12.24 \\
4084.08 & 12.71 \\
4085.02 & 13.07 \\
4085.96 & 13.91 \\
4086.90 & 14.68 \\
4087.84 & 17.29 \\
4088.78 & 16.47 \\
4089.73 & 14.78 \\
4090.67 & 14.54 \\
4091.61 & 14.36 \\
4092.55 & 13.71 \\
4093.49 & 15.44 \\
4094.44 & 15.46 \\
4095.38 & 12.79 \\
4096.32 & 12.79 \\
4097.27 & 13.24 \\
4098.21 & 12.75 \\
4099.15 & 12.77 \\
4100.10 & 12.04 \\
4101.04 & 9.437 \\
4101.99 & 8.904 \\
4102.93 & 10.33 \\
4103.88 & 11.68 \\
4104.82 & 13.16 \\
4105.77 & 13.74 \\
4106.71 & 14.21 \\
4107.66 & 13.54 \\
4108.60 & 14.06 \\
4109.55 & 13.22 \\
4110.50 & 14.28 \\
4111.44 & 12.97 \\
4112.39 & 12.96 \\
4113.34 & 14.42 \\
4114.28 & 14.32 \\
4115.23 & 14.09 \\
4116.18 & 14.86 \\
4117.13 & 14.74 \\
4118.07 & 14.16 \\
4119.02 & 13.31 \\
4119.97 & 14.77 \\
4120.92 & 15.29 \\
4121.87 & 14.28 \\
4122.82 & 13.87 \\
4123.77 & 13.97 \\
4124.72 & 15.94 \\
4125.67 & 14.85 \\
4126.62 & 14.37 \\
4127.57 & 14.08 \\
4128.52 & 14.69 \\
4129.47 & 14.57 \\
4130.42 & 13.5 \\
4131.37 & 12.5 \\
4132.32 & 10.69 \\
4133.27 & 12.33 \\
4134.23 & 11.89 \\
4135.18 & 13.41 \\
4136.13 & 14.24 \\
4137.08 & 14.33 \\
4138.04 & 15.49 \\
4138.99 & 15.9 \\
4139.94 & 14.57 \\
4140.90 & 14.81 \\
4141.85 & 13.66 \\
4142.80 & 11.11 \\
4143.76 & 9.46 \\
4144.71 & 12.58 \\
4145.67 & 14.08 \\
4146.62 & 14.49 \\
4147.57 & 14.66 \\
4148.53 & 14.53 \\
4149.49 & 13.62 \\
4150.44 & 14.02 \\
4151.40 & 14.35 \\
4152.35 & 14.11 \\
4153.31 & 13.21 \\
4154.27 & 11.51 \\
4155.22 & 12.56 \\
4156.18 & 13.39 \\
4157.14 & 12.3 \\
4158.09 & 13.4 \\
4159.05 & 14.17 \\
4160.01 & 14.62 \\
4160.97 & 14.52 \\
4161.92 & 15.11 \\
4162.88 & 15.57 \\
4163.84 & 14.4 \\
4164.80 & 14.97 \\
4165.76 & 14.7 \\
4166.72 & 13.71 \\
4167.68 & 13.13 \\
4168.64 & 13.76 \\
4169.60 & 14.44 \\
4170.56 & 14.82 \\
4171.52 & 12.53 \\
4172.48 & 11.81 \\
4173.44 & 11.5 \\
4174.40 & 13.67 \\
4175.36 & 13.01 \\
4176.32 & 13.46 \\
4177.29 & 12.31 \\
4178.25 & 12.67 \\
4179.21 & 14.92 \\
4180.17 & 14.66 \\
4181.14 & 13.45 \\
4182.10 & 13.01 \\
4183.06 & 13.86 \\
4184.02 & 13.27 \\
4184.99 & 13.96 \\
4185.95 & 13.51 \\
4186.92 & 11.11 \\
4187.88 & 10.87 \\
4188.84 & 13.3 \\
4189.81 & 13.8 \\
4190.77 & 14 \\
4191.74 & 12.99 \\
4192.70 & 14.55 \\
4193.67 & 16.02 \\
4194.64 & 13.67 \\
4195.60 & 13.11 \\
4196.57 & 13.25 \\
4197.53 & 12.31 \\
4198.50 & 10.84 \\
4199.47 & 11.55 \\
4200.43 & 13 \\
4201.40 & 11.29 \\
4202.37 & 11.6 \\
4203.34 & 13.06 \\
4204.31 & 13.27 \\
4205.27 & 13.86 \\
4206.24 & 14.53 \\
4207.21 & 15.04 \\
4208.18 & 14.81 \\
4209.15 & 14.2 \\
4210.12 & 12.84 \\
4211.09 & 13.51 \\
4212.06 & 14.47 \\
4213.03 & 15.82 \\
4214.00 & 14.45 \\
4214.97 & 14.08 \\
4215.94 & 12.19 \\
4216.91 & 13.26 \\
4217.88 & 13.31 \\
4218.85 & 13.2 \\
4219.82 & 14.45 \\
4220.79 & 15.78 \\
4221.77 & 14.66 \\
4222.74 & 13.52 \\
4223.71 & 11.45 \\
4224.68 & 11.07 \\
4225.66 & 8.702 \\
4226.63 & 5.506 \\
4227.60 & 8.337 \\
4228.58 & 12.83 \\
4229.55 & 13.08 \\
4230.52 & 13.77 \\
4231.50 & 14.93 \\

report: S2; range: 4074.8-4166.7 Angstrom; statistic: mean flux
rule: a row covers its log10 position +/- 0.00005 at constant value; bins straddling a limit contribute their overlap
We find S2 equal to 13.7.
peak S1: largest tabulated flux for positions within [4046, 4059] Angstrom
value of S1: 14.62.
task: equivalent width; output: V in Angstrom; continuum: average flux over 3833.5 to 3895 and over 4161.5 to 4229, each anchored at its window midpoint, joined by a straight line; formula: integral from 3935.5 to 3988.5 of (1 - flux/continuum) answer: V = 6.0 Angstrom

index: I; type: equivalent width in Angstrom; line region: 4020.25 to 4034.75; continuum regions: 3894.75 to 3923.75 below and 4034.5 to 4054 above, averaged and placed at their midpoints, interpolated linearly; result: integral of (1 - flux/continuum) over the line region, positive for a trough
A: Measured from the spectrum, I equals -1.0 Angstrom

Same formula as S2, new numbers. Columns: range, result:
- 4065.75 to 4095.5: 13.6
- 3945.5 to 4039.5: 11.2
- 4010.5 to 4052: 13.2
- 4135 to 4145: 13.6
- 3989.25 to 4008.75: 12.6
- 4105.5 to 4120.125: 14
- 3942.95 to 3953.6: 9.06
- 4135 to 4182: 13.7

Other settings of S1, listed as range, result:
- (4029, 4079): 15.52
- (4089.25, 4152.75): 15.94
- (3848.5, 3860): 10.45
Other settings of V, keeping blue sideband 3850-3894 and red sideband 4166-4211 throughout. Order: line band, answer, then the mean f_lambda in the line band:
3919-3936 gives 6.22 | 5.62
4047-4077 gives -4.53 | 12.8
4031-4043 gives -2.63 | 13.1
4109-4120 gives -1.78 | 14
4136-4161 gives -2.12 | 13.7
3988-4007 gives -4.80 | 12.6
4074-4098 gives -4.76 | 13.8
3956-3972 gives 5.52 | 6.21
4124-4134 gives -1.17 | 13.7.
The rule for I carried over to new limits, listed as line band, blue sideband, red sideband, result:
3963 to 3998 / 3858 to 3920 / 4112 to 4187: 3.06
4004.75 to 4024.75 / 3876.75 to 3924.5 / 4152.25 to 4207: -4.43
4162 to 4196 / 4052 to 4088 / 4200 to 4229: -1.74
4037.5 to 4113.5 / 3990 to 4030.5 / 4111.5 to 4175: 2.95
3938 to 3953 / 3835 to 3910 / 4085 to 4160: 2.41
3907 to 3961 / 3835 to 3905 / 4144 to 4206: 6.64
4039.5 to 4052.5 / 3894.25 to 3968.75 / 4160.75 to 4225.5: -2.63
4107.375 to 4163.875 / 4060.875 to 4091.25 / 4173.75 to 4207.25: -3.06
